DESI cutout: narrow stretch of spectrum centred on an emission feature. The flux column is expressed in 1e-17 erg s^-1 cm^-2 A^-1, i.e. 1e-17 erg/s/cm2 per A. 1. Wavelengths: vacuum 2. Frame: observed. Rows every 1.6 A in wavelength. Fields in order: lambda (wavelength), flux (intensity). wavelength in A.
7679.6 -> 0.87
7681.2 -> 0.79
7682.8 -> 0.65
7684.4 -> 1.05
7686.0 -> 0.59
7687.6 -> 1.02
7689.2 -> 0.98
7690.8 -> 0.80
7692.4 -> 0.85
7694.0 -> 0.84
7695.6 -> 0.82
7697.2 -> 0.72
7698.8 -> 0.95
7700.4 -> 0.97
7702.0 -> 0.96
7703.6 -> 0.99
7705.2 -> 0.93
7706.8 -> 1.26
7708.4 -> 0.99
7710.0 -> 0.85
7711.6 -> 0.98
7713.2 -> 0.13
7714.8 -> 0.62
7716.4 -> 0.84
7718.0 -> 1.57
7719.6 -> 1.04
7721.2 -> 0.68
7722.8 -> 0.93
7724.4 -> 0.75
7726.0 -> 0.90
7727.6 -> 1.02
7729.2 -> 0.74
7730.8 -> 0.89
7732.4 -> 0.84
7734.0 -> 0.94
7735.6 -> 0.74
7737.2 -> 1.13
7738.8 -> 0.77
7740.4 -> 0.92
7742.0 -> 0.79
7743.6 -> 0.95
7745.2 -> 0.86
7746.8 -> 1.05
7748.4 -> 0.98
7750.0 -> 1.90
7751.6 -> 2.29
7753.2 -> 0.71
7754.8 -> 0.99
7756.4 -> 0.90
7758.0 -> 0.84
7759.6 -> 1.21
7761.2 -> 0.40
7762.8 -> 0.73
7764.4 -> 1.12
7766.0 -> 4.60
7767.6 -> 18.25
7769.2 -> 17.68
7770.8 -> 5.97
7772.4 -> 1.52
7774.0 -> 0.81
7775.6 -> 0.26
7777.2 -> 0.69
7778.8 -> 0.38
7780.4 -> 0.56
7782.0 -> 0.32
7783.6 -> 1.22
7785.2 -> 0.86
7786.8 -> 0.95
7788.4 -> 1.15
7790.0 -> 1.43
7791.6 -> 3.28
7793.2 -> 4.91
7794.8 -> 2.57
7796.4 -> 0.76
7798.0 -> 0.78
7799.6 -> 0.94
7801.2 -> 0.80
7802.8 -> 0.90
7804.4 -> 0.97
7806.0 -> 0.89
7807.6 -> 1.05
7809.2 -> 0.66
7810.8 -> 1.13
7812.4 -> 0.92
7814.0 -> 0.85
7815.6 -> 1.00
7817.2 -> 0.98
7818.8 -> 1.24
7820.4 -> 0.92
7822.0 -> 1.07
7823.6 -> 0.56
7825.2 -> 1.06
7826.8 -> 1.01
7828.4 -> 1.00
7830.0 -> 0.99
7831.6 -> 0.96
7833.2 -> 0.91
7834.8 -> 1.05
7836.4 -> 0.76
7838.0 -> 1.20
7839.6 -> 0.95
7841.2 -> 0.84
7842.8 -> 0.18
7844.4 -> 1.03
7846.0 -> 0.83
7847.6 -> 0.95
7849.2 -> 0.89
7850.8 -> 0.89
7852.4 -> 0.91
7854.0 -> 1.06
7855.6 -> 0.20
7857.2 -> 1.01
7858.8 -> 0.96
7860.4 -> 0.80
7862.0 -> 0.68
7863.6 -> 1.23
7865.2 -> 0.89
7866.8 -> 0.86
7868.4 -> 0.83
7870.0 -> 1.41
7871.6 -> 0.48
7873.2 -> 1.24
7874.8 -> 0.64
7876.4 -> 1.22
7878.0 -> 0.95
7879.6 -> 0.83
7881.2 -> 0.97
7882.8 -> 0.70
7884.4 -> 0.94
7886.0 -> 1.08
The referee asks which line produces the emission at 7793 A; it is [N II]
